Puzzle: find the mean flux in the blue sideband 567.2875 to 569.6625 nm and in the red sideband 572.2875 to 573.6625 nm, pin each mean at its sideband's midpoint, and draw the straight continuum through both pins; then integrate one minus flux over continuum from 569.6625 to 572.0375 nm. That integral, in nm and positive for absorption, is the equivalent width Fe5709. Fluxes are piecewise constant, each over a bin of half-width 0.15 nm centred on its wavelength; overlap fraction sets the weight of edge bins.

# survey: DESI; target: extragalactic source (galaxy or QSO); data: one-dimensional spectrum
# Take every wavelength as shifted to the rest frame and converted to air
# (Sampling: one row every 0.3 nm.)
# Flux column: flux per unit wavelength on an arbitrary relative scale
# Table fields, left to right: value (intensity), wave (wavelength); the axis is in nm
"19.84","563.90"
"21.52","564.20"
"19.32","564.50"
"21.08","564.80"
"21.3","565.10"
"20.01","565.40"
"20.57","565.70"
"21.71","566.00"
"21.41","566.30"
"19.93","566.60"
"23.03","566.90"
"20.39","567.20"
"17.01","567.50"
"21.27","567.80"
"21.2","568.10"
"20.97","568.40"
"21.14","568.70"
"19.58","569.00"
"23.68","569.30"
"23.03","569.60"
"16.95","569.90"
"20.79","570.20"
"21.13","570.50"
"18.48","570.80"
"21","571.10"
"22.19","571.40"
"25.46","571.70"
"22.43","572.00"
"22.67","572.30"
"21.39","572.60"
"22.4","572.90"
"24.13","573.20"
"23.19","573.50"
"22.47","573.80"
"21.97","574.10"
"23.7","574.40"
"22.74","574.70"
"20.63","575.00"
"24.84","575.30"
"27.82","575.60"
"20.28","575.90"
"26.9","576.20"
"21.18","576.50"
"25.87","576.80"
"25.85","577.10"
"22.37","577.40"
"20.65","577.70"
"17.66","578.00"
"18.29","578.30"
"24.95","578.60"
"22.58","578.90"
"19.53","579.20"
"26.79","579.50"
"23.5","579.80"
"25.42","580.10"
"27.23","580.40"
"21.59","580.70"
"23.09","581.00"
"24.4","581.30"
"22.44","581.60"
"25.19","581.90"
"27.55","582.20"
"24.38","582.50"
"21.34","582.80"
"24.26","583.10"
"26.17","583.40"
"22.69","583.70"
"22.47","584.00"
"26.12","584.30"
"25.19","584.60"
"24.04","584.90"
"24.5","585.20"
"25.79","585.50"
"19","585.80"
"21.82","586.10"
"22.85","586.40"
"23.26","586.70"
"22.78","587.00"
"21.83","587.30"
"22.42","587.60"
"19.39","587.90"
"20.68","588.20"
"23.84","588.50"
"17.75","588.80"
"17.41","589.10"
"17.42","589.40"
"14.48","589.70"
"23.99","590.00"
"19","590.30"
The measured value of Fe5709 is 0.09 nm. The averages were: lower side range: 20.9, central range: 21.1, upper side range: 22.8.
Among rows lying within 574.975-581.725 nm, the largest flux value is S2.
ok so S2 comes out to 27.82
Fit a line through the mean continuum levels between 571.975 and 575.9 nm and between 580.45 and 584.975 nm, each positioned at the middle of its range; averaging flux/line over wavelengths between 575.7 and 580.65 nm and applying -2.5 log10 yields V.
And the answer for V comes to 0.02 mag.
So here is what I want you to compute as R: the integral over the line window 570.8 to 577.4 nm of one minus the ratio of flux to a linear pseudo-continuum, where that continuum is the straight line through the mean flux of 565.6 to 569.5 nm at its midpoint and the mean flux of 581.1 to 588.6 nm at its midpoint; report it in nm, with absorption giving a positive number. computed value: -0.389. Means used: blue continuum 20.9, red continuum 23.4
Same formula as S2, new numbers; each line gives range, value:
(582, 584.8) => 27.55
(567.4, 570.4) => 23.68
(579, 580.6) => 27.23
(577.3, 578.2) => 22.37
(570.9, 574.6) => 25.46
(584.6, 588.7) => 25.79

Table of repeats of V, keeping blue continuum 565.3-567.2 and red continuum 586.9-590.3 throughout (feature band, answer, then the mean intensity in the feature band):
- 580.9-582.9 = -0.184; 24.1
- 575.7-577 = -0.155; 23.8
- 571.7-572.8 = -0.090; 22.6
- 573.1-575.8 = -0.133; 23.4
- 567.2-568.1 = 0.071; 19.7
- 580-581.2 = -0.187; 24.3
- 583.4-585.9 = -0.182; 24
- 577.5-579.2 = -0.011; 20.8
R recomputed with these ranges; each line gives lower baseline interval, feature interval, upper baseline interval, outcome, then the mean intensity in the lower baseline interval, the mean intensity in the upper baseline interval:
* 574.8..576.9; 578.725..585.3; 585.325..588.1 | -0.359 nm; 23.9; 22.1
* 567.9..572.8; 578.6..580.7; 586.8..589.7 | -0.335 nm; 21.4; 20.1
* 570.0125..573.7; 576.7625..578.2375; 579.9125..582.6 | 0.099 nm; 22.1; 24.6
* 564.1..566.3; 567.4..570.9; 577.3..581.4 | 0.136 nm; 20.8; 22.7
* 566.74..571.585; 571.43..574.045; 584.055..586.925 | -0.191 nm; 20.8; 23.6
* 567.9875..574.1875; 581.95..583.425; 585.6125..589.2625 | -0.232 nm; 21.7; 21.1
